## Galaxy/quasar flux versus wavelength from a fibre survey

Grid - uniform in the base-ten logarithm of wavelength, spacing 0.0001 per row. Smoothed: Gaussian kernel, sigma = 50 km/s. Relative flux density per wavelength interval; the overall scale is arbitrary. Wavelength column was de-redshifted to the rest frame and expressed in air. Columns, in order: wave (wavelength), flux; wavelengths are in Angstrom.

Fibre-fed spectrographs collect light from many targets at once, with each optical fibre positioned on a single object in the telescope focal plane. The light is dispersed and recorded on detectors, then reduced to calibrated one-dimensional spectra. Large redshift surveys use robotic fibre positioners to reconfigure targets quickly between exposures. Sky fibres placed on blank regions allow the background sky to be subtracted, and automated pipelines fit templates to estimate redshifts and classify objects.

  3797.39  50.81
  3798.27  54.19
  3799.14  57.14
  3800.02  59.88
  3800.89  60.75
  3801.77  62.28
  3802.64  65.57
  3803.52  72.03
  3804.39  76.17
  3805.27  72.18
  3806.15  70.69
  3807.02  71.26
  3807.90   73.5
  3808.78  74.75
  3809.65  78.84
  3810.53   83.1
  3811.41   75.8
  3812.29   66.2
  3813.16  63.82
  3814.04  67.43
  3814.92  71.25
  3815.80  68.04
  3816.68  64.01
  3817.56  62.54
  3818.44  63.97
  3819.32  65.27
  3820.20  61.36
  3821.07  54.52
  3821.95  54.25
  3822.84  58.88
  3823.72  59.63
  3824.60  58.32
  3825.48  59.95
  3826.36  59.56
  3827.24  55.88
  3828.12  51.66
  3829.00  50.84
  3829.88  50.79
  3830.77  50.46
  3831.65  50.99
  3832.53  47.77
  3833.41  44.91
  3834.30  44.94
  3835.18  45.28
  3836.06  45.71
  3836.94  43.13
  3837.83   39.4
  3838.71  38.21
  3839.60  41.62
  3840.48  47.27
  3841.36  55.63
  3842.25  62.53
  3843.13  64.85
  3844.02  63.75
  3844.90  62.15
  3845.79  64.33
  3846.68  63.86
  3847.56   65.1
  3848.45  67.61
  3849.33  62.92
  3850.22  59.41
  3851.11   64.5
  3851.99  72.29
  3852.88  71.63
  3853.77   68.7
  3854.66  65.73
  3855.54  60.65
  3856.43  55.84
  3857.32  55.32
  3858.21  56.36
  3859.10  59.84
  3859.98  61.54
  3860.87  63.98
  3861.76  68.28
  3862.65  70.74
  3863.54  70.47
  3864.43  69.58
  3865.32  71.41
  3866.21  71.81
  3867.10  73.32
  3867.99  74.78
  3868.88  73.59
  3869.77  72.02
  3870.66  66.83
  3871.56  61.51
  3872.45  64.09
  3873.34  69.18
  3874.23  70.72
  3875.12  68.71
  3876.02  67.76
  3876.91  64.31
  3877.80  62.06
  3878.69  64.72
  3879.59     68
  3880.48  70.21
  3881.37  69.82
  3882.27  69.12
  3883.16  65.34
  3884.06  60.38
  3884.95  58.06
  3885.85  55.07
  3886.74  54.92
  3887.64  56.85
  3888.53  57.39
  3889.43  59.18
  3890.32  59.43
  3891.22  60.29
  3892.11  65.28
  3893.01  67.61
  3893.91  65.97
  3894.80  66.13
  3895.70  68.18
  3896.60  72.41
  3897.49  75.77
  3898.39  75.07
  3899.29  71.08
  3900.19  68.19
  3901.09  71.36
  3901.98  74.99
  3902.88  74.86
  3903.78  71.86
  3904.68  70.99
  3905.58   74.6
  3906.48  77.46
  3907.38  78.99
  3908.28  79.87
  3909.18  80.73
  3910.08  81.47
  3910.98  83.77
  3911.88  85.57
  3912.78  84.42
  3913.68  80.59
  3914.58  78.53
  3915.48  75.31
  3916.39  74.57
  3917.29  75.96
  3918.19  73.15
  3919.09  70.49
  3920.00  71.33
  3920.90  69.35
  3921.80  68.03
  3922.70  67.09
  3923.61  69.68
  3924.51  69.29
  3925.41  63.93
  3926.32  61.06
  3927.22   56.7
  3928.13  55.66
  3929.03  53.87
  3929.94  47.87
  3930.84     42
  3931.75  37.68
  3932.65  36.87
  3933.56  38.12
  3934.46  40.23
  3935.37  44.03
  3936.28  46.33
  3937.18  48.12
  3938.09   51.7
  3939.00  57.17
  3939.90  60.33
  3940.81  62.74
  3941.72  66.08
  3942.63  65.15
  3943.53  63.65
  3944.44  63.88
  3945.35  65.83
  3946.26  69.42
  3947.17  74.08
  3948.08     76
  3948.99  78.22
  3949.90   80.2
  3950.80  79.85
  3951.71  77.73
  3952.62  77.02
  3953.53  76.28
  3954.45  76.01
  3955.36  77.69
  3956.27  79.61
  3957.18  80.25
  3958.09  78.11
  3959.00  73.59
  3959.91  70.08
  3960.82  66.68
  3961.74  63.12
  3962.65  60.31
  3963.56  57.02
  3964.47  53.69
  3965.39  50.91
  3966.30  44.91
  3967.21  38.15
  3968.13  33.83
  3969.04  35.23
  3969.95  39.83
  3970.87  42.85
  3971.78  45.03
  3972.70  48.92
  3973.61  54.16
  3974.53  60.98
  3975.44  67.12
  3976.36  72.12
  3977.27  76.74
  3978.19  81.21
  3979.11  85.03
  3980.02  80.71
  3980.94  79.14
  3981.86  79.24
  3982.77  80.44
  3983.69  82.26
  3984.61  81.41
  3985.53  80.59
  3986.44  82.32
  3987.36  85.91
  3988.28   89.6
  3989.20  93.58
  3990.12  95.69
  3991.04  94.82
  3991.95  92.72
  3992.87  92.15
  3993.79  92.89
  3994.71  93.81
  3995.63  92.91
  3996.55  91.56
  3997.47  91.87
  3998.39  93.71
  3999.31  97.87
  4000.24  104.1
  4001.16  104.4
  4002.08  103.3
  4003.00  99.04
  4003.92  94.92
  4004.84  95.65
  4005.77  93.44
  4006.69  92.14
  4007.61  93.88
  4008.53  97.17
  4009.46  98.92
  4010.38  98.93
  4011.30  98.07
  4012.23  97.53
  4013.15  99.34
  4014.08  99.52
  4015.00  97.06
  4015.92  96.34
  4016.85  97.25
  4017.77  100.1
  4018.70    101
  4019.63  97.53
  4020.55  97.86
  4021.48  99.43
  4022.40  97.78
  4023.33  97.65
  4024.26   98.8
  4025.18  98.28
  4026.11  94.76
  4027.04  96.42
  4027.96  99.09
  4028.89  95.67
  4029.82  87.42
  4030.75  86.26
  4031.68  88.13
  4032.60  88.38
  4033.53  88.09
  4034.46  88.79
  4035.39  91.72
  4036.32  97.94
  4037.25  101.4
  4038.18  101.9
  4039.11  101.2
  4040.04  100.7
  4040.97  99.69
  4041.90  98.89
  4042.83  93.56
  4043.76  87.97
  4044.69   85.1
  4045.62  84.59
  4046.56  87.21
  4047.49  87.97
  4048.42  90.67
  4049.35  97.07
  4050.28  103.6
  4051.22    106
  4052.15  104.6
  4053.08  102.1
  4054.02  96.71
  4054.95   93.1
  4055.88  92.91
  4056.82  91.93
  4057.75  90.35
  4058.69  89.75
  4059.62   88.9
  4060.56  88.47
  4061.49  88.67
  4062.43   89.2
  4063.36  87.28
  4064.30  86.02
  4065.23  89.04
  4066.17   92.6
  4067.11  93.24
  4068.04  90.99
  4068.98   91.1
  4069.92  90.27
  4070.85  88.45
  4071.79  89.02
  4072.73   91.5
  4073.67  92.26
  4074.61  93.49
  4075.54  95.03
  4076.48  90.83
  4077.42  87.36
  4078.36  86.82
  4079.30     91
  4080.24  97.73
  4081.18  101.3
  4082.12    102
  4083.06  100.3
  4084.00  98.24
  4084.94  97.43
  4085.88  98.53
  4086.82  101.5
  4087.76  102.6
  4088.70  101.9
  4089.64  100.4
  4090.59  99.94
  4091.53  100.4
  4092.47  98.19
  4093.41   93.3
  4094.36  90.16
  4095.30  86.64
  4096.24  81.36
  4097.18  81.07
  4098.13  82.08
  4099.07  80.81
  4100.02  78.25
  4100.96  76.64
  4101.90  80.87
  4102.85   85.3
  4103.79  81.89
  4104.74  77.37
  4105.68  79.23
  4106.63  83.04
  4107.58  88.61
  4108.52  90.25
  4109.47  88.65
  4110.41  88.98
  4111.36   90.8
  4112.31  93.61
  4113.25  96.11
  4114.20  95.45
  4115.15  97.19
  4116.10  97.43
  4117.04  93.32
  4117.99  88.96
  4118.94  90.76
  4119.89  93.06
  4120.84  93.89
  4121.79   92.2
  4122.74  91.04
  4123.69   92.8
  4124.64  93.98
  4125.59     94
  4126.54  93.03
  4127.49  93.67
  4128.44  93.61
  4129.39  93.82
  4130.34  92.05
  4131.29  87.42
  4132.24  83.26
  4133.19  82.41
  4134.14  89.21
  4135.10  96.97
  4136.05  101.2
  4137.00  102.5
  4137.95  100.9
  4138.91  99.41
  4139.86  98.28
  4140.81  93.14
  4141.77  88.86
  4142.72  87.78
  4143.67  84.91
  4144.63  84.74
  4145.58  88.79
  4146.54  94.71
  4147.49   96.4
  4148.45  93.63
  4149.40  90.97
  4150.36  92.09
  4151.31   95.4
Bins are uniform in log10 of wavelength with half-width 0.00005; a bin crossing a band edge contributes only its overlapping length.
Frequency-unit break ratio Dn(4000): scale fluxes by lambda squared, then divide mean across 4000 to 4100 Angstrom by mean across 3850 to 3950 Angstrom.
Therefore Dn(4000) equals 1.5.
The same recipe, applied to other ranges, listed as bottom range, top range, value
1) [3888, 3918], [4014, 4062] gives 1.39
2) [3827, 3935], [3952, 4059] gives 1.44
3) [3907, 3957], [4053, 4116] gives 1.47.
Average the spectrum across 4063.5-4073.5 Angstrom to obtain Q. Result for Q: 90.1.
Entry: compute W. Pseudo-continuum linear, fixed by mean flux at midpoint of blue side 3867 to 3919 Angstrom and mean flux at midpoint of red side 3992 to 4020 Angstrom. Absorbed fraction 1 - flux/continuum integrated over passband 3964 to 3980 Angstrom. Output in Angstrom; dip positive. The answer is 6.0 Angstrom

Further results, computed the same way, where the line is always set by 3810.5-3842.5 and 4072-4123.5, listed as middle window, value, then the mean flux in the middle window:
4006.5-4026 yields -4.1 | 97.9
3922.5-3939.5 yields 4.3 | 51.8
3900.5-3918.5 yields -2.9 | 77.4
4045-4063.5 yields -1.6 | 93.1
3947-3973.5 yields 3.7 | 63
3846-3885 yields -3.3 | 66.3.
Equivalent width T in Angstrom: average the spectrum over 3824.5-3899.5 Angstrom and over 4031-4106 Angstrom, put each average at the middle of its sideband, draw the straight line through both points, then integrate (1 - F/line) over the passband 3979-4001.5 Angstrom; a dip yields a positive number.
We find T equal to -2.5 Angstrom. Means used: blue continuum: 61.7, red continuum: 92.1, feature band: 89.6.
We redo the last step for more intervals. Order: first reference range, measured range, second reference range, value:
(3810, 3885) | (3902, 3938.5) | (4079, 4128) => 2.4 Angstrom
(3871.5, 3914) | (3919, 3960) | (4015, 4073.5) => 7.1 Angstrom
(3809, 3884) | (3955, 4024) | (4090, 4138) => -4.0 Angstrom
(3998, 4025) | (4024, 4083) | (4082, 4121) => 0.9 Angstrom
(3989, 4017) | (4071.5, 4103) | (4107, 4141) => 0.6 Angstrom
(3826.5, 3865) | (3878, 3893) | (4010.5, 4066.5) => 0.7 Angstrom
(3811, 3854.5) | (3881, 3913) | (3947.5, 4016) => -1.0 Angstrom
